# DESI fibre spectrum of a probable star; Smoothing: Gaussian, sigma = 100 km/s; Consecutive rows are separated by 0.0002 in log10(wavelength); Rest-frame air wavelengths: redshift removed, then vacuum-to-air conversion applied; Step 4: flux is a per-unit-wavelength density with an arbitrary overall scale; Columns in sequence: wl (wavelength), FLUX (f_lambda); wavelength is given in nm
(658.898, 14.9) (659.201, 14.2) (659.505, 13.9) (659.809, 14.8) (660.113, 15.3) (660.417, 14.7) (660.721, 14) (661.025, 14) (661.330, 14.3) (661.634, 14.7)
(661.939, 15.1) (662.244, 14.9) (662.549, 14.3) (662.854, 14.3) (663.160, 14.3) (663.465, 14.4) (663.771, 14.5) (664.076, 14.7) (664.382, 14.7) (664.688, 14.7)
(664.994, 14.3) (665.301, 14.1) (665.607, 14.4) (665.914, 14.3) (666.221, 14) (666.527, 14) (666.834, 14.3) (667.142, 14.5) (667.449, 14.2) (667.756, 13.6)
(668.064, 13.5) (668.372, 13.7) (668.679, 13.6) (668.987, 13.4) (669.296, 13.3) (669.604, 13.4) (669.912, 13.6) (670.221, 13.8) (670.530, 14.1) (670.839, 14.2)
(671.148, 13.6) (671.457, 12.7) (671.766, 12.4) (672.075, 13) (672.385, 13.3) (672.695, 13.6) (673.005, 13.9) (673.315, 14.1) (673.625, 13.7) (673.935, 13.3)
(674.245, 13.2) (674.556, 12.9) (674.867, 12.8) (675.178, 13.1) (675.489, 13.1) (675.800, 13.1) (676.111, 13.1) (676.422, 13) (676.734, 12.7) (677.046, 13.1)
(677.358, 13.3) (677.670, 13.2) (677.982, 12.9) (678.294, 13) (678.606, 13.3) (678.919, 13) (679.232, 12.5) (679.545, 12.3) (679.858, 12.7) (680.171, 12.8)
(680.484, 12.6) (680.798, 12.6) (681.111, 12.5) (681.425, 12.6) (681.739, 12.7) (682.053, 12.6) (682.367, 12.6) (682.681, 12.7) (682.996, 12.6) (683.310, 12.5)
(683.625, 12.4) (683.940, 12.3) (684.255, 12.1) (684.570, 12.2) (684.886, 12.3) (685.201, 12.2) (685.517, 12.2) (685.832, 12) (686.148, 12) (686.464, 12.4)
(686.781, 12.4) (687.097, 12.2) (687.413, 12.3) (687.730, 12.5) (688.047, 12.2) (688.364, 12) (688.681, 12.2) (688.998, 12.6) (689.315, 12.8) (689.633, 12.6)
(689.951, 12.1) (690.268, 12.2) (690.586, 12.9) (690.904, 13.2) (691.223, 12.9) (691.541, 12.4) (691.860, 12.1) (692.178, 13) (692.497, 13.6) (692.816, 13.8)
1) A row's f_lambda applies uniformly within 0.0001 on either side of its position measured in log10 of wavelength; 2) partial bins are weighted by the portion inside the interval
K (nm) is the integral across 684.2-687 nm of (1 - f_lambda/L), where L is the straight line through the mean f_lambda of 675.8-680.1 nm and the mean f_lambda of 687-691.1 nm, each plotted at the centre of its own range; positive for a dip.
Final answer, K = 0.09 nm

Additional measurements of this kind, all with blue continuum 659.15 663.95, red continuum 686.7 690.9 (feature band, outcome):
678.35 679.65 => 0.03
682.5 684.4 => 0.06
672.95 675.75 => 0.04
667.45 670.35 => 0.07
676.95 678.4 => 0.02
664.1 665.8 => -0.03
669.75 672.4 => 0.07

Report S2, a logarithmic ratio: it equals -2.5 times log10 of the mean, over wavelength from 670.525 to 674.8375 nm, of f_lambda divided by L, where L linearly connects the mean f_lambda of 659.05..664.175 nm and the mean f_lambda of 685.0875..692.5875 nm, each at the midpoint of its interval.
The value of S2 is 0.02 mag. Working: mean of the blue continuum 14.5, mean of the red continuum 12.5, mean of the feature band 13.4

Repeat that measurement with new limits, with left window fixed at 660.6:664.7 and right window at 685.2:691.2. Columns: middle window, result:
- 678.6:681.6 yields 0.033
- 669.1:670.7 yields 0.021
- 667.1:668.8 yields 0.018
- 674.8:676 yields 0.032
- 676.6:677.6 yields 0.021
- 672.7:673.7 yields -0.020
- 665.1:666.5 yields 0.004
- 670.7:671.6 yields 0.023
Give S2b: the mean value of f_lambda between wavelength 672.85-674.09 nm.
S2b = 13.8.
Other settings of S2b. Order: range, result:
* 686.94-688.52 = 12.2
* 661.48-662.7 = 14.8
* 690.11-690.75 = 12.6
